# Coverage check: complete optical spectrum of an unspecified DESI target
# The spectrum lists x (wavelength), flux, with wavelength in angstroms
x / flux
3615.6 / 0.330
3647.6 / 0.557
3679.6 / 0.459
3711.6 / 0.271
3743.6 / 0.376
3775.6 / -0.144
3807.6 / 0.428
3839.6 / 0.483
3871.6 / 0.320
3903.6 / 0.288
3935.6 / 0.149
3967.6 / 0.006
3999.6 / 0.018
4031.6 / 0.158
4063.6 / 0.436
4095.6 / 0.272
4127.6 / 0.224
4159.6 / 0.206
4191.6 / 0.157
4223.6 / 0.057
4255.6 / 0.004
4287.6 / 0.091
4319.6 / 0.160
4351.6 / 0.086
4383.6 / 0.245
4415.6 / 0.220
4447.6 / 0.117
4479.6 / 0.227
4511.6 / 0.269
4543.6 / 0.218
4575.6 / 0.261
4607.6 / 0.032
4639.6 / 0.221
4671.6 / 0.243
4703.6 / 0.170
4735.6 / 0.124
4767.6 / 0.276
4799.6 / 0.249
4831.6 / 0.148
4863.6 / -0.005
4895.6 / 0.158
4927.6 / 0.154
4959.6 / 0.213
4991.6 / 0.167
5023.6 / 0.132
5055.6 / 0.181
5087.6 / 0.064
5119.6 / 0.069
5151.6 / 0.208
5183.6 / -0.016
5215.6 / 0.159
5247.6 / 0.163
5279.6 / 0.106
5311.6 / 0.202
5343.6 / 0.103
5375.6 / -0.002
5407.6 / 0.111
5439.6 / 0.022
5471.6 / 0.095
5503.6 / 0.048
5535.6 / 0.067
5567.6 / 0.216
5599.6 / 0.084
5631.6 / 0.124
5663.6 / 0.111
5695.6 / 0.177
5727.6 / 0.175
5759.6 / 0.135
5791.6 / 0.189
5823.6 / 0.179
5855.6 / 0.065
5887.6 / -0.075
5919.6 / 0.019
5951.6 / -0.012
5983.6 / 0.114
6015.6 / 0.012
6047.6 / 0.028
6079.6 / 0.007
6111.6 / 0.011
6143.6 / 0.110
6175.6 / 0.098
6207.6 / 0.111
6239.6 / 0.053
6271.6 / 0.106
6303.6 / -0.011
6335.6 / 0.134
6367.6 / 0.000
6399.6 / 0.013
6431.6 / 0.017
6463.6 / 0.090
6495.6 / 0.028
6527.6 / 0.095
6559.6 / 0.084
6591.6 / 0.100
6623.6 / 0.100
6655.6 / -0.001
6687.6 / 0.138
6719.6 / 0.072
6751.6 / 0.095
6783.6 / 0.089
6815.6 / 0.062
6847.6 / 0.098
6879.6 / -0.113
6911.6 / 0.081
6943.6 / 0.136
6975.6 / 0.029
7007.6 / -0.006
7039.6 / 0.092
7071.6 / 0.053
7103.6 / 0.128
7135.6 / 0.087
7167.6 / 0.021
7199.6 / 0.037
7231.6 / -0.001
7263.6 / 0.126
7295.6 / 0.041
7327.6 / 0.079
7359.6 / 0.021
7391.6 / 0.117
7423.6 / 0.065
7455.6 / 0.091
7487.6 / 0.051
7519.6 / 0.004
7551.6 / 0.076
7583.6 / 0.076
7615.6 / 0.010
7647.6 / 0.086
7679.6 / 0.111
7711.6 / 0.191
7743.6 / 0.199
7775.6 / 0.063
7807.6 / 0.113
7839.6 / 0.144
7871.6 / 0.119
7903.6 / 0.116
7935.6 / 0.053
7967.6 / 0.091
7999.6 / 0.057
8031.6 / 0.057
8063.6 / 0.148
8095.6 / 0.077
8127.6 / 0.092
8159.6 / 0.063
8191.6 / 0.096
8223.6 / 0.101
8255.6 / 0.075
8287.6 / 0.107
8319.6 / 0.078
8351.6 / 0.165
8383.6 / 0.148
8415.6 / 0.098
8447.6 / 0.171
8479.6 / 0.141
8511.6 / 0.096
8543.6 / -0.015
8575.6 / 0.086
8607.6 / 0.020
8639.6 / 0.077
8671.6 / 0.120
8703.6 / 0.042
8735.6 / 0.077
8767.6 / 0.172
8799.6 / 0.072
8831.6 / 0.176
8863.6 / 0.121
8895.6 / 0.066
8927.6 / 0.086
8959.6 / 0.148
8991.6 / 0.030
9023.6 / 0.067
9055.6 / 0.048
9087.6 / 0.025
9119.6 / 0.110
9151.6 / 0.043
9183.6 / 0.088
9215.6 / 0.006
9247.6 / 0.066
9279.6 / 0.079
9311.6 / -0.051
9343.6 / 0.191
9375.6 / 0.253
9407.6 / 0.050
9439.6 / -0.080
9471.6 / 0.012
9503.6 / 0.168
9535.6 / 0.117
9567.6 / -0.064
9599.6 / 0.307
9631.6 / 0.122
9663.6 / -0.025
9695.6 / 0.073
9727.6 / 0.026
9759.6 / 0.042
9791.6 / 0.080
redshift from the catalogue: 1.57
